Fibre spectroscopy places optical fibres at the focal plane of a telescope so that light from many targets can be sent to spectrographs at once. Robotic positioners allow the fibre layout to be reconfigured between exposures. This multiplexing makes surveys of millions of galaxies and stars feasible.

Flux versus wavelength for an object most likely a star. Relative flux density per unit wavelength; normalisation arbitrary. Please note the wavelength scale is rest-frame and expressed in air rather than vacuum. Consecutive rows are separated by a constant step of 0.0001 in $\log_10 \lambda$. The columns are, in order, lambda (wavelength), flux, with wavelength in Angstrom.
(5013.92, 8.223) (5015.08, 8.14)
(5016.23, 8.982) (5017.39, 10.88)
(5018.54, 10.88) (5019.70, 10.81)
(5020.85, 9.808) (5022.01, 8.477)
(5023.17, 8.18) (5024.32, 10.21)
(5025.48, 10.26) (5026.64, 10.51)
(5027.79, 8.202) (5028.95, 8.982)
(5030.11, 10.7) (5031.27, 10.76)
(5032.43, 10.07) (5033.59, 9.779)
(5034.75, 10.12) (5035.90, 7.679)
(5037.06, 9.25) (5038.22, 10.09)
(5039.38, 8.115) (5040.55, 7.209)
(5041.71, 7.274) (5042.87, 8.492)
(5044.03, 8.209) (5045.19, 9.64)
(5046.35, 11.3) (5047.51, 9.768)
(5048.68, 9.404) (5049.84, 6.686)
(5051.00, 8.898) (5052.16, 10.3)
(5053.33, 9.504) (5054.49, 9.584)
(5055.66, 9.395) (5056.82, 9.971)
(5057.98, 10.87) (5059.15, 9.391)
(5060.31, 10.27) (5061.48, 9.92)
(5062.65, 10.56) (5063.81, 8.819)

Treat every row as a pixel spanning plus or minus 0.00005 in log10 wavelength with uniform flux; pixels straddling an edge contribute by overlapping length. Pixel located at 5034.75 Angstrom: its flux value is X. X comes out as 10.12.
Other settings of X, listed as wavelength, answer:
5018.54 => 10.88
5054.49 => 9.584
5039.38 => 8.115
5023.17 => 8.18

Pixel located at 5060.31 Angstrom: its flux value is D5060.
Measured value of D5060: 10.27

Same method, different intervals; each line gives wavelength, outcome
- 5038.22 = 10.09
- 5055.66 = 9.395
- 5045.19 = 9.64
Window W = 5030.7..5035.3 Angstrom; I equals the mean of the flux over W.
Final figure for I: 10.2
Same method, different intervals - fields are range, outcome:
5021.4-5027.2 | 9.52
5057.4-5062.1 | 10.1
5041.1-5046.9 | 8.97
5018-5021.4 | 10.5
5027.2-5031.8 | 9.66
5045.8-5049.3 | 10.1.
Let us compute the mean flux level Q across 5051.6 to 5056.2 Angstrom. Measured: 9.68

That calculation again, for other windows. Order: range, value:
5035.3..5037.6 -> 8.51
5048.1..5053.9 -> 8.96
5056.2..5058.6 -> 10.4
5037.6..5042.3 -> 8.17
